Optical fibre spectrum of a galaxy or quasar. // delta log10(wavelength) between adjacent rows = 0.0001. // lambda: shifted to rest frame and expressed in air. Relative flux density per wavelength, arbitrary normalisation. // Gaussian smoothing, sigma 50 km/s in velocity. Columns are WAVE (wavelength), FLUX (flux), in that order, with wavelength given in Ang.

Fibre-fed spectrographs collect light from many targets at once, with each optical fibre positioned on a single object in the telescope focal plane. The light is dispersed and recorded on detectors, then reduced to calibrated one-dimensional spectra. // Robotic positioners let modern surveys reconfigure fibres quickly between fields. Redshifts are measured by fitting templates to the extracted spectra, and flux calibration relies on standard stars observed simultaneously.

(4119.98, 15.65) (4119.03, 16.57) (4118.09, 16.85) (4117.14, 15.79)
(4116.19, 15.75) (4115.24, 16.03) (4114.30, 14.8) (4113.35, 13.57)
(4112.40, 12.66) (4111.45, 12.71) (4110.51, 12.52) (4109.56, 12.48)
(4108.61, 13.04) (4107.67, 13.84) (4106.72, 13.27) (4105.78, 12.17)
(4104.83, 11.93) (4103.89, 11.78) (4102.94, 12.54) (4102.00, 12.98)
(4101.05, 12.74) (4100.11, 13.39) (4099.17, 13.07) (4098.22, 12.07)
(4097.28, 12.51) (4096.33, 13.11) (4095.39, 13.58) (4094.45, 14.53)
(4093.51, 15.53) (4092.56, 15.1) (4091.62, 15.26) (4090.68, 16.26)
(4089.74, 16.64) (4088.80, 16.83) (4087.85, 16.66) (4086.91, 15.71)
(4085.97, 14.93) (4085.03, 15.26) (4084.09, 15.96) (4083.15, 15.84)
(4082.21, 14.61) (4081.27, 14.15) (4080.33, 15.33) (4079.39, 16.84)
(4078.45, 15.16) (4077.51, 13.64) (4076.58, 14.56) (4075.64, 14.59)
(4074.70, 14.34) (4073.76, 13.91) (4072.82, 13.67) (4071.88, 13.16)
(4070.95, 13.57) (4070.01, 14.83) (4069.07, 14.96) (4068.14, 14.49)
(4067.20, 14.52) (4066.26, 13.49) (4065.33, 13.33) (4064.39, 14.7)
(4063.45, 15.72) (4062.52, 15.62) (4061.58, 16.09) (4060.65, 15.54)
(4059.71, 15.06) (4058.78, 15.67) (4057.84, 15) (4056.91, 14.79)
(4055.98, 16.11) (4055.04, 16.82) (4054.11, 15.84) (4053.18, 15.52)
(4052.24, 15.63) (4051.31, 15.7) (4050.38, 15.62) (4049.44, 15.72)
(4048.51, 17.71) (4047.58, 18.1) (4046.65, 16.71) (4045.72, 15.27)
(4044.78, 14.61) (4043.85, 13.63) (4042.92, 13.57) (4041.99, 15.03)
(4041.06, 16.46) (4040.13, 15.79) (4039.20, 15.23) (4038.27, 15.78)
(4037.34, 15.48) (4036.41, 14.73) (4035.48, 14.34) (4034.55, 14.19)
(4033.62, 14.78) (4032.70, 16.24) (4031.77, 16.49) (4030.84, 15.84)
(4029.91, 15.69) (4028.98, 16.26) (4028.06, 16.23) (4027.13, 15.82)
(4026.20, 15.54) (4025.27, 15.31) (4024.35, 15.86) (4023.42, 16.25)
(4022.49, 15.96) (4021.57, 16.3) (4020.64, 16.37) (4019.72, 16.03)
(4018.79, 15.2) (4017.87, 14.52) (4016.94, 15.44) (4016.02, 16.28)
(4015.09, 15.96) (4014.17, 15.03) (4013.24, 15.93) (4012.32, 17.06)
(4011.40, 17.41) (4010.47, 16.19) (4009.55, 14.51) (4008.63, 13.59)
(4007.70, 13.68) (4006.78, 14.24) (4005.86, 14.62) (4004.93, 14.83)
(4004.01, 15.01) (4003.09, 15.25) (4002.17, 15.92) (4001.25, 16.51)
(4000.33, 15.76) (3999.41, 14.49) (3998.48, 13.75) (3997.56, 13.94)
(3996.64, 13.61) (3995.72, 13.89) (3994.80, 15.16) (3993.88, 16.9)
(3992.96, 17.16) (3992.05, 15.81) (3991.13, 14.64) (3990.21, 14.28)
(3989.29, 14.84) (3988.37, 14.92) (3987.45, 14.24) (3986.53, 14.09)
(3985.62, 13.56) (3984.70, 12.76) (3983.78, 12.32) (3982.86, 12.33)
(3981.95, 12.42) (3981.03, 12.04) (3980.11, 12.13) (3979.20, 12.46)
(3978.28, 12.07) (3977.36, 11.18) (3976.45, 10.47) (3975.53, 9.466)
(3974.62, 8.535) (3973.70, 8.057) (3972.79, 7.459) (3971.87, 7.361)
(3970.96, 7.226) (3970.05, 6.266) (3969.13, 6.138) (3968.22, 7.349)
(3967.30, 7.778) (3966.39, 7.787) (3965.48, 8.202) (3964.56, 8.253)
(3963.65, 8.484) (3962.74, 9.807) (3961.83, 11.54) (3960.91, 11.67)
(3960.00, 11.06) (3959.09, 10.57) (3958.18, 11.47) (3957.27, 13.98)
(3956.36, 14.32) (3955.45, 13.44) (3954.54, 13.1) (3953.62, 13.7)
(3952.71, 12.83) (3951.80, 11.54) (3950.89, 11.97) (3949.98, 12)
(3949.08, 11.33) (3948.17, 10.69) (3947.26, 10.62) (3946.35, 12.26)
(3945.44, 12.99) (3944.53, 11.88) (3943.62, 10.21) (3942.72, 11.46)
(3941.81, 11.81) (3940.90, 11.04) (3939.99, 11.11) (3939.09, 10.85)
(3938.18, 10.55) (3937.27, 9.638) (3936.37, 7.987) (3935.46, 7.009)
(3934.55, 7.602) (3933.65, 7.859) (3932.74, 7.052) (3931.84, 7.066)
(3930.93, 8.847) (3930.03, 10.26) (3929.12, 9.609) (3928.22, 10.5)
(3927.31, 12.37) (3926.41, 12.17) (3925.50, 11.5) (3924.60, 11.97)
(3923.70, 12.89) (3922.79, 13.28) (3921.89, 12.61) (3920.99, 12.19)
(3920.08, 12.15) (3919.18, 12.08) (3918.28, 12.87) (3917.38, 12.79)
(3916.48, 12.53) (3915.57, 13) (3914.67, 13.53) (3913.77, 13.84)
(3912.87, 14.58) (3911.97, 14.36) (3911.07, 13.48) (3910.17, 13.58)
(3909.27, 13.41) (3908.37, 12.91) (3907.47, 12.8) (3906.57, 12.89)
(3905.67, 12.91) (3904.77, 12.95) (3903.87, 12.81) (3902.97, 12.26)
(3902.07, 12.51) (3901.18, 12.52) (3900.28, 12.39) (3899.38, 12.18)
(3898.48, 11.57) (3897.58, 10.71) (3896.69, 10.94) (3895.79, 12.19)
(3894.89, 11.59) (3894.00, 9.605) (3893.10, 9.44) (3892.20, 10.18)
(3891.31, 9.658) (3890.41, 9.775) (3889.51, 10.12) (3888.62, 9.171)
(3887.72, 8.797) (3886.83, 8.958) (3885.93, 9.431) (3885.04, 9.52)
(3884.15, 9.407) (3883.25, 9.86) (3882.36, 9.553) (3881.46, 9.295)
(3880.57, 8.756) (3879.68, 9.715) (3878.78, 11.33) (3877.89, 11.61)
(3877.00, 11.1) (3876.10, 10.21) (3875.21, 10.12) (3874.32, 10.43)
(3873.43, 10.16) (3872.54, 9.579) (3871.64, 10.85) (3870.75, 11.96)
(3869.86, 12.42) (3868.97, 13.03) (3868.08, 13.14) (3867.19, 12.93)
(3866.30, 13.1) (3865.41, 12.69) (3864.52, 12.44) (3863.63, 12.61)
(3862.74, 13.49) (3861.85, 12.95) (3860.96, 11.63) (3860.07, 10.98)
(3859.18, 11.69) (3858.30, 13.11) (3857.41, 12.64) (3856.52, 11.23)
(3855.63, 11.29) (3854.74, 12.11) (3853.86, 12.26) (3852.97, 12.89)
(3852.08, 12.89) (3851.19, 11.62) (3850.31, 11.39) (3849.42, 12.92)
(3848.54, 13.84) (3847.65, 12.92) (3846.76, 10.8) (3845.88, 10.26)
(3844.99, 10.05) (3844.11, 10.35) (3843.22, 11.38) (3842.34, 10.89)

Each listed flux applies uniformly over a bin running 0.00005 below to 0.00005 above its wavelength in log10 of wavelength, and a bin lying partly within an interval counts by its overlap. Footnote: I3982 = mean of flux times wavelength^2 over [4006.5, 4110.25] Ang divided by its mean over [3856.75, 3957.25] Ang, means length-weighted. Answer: 1.4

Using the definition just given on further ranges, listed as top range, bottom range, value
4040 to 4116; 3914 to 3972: 1.46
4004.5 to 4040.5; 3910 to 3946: 1.44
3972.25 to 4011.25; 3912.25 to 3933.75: 1.21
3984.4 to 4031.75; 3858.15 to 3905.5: 1.47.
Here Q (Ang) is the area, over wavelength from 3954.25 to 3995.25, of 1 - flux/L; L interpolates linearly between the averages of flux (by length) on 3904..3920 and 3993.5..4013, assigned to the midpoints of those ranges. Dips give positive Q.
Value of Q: 8.7 Ang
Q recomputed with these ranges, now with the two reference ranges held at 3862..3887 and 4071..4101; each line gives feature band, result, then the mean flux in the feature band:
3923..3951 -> 3.7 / 10.5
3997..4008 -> -1.3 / 14.8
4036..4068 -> -3.0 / 15.4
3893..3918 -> -2.1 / 12.6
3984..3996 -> -1.6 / 14.8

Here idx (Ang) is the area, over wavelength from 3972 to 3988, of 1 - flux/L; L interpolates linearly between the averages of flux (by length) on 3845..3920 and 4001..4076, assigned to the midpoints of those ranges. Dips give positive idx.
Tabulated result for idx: 2.91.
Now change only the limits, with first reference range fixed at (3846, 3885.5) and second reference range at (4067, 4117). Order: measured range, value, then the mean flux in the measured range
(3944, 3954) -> 0.5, 12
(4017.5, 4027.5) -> -1.8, 15.8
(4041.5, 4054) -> -1.7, 15.6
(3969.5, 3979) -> 2.9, 8.88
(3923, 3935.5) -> 2.4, 9.92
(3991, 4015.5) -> -3.8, 15.2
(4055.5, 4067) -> -1.0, 15.1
